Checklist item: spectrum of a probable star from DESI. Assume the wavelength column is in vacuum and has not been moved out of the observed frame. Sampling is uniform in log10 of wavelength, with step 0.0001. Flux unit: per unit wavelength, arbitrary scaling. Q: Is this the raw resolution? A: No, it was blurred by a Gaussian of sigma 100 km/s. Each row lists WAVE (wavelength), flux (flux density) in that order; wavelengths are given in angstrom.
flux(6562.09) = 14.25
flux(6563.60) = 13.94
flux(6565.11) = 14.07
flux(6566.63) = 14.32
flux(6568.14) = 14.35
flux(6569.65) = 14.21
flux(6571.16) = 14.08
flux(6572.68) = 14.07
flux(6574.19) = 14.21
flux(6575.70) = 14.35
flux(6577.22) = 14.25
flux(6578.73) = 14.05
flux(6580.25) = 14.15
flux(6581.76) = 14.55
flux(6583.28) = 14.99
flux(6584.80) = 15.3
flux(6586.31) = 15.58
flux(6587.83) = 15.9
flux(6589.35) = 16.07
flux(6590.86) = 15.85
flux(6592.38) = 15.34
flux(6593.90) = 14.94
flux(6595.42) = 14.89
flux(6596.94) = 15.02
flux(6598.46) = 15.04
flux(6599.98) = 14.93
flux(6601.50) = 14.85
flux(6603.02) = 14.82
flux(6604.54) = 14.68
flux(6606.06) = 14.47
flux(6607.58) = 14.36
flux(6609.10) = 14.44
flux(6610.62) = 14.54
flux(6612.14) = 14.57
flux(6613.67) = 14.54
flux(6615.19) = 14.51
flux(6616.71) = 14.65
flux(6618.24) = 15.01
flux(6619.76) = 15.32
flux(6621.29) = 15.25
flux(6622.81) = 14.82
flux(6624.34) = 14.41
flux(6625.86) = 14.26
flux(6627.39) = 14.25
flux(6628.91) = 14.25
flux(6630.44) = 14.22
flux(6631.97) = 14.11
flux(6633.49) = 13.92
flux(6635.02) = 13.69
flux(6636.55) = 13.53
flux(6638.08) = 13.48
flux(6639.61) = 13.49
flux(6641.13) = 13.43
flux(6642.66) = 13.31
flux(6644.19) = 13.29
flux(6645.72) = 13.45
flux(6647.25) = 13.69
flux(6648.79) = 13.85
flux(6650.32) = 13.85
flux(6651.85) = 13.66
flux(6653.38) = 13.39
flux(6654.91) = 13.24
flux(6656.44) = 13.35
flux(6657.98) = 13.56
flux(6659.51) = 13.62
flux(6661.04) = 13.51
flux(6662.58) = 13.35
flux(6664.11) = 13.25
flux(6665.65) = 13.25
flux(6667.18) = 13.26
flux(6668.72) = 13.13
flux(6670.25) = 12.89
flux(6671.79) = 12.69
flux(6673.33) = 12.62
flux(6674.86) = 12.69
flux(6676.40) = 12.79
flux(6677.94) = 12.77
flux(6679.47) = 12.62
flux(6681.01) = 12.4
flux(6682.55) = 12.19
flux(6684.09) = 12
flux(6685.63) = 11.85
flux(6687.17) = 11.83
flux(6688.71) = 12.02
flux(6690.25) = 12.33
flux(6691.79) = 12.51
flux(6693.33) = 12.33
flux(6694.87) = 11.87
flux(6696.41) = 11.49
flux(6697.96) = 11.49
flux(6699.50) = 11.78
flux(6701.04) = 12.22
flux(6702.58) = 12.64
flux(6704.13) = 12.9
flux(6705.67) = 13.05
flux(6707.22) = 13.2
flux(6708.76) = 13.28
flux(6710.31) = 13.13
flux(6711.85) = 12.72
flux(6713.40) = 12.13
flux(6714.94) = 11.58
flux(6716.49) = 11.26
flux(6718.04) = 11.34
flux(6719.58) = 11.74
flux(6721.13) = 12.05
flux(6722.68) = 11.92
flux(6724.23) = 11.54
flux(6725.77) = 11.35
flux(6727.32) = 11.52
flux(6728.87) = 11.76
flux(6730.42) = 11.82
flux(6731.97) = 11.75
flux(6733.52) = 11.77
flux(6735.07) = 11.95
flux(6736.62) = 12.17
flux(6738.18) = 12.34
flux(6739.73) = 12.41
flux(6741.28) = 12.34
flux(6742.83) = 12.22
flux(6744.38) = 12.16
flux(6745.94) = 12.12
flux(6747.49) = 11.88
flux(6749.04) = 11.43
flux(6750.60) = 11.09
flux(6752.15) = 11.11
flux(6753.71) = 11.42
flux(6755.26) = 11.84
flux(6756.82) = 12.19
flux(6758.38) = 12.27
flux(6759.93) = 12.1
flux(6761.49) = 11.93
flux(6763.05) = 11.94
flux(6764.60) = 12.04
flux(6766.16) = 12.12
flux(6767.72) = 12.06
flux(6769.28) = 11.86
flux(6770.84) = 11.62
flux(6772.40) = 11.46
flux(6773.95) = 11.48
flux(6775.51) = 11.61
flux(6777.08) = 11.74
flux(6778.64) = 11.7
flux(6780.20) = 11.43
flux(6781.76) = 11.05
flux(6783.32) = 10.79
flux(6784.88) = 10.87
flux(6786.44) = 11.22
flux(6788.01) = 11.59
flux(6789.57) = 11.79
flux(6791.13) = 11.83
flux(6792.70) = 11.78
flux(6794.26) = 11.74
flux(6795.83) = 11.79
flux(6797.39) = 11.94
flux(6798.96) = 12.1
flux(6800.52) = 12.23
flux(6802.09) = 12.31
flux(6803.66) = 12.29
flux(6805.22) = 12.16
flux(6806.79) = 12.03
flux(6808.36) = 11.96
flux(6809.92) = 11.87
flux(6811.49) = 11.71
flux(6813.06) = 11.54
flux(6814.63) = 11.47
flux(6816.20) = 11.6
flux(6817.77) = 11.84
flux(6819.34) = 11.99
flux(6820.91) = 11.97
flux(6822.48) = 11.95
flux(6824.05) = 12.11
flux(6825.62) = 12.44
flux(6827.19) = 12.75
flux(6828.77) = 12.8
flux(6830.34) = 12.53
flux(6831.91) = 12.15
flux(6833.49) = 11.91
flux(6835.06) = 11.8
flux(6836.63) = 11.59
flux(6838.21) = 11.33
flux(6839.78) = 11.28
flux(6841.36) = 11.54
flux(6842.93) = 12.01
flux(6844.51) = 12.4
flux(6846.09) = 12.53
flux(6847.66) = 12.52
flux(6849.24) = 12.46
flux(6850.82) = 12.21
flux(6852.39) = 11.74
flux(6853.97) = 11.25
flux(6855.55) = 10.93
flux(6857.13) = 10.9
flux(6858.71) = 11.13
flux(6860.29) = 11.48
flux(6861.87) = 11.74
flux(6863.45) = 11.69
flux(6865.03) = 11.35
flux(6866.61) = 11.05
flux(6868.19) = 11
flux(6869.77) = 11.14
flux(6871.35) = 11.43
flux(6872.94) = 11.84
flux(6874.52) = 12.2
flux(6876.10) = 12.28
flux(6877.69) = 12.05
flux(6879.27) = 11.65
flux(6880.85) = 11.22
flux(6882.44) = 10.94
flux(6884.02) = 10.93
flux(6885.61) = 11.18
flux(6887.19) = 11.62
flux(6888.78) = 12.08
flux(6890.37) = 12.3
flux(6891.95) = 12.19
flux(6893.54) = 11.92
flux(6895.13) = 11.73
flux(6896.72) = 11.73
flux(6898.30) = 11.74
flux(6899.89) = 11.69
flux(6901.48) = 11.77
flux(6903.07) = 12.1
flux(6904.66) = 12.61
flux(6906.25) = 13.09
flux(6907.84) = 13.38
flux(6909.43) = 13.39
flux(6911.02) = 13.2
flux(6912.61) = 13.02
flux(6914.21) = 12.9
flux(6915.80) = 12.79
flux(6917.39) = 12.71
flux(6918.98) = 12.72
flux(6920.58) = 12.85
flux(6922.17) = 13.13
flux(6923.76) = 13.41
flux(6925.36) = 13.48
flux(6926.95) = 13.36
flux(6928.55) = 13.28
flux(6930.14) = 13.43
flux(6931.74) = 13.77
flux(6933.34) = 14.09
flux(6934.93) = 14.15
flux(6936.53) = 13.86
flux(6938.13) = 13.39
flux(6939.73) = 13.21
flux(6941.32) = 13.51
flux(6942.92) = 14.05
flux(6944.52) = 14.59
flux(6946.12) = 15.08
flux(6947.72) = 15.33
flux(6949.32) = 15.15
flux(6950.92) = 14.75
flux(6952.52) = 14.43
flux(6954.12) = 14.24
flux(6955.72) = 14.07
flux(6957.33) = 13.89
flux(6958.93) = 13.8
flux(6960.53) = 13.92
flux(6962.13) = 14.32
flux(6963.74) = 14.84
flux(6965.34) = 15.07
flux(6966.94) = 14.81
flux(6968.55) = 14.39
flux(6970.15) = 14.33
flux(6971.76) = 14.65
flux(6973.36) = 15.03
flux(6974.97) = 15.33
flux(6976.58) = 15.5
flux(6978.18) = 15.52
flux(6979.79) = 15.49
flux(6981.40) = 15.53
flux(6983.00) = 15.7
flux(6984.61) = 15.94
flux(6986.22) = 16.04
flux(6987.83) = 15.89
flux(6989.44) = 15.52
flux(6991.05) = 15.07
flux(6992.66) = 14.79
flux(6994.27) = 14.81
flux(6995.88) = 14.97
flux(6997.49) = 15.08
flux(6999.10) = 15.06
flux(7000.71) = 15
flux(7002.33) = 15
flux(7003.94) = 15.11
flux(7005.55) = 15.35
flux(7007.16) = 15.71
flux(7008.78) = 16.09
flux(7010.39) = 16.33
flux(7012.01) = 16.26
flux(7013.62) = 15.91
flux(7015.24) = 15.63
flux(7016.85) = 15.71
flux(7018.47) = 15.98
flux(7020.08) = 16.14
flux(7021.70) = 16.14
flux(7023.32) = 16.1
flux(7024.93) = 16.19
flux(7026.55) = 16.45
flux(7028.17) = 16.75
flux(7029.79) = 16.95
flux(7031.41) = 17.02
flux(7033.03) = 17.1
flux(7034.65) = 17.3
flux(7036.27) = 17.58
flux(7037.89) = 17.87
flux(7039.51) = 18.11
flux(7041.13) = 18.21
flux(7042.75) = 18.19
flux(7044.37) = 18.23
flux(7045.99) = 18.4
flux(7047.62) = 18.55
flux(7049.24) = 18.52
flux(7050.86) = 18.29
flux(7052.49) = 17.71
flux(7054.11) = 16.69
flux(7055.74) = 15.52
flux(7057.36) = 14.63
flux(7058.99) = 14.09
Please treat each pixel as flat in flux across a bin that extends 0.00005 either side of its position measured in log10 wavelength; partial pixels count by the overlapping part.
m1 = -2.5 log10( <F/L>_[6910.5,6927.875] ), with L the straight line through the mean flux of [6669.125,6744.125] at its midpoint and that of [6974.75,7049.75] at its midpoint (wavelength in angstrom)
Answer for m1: 0.15 mag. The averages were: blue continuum 12.2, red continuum 16.3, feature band 13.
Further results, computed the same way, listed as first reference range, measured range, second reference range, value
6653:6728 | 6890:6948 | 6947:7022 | 0.12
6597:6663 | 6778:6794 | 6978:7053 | 0.30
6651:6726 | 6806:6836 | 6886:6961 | 0.08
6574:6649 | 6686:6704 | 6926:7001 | 0.20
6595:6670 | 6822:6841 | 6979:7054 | 0.26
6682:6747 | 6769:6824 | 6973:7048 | 0.13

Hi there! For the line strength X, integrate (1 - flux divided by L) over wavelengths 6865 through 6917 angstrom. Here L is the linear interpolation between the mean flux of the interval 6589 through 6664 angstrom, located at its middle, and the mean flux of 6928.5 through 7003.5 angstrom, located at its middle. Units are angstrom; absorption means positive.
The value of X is 9.2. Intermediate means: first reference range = 14.2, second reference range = 14.7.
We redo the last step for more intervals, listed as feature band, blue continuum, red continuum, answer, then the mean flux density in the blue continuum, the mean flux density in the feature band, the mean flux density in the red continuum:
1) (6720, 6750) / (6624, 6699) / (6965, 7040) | 3.9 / 13.1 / 11.9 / 15.8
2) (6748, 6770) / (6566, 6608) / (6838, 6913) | 2.1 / 14.8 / 11.8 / 11.9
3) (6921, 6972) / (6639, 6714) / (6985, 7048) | 4.9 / 12.8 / 14.1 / 16.3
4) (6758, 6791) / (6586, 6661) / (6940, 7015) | 6.7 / 14.3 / 11.6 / 15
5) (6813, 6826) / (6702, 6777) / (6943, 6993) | 1.1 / 12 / 11.9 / 14.9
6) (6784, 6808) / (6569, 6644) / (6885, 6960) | 3.3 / 14.5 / 11.8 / 13.2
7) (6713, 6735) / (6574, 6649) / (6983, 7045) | 4.8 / 14.5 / 11.7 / 16.2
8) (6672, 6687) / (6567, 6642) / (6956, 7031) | 2.3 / 14.6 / 12.4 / 15.4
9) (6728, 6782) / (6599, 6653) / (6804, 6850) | 4.1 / 14.2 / 11.8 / 12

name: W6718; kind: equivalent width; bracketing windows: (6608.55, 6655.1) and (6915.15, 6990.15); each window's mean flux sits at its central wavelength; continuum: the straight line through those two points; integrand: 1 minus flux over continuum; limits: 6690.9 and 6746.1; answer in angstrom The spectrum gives 8.0 angstrom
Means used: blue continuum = 14.1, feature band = 12.1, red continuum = 14.4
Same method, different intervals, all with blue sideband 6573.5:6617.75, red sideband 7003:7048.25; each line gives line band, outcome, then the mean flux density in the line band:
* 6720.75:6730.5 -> 2.4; 11.7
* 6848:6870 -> 6.2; 11.5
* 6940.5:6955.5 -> 1.7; 14.6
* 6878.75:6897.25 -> 5.2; 11.6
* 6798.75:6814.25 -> 3.7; 12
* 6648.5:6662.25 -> 1.4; 13.5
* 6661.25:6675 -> 1.9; 13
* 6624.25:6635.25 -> 0.6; 14.2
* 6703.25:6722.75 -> 3.8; 12.3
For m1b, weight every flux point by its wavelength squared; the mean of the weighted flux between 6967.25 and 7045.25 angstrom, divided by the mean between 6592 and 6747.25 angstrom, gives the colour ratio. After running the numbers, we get 1.3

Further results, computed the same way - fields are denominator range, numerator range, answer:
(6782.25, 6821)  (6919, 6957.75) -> 1.23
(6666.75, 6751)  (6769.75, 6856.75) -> 1.00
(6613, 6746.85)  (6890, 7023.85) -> 1.20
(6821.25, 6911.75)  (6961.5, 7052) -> 1.41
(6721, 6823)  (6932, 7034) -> 1.37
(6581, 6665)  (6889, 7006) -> 1.08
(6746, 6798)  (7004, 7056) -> 1.56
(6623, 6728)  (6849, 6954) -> 1.05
